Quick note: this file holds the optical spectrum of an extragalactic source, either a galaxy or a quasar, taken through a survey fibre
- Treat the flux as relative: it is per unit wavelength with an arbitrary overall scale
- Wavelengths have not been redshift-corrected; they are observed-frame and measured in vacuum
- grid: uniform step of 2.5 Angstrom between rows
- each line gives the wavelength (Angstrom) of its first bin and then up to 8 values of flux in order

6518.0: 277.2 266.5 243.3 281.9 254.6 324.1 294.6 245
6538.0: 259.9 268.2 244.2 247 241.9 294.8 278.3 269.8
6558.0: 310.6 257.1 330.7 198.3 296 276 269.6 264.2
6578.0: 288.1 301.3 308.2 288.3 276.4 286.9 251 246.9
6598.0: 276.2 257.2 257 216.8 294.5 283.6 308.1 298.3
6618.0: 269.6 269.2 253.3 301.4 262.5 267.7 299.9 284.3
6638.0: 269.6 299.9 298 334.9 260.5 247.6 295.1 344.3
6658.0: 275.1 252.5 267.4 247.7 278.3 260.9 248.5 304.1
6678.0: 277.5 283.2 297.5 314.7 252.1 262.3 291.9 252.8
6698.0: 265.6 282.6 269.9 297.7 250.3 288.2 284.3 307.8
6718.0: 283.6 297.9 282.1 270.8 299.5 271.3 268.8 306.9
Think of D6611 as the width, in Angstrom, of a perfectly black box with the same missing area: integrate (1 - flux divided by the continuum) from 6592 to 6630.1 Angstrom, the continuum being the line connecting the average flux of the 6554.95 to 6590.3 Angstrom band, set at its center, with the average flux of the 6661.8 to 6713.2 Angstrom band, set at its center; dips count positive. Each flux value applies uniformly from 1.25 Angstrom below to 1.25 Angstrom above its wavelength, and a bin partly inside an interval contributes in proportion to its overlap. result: 1.3 Angstrom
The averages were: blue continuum 281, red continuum 275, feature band 270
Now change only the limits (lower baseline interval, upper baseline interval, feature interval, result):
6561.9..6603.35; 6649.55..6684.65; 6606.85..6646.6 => -1.5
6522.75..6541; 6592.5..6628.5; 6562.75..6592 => -0.9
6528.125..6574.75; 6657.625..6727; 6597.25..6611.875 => 0.5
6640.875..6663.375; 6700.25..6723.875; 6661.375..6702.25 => 1.7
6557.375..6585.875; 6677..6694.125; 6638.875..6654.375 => -0.4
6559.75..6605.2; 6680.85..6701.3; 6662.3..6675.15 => 0.6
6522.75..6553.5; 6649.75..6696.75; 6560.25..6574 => -0.1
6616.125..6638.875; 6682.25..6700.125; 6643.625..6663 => -0.7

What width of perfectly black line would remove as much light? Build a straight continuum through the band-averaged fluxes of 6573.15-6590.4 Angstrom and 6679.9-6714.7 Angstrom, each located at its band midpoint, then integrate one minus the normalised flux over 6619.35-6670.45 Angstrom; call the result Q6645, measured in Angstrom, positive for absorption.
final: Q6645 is 0.4 Angstrom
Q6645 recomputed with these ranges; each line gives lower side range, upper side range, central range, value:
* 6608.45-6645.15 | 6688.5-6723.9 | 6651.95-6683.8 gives 0.32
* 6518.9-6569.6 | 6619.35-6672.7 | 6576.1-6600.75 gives -0.40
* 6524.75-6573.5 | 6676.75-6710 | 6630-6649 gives -1.06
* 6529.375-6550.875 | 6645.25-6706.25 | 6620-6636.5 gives -0.19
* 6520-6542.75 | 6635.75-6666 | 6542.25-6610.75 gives 0.80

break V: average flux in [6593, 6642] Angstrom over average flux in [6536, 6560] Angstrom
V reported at 1.03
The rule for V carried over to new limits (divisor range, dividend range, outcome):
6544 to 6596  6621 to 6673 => 1.01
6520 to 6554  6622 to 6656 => 1.07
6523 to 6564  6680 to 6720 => 1.02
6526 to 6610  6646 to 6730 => 1.03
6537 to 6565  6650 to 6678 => 1.02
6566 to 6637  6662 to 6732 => 1.01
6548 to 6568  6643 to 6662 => 1.04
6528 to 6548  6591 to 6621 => 1.01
